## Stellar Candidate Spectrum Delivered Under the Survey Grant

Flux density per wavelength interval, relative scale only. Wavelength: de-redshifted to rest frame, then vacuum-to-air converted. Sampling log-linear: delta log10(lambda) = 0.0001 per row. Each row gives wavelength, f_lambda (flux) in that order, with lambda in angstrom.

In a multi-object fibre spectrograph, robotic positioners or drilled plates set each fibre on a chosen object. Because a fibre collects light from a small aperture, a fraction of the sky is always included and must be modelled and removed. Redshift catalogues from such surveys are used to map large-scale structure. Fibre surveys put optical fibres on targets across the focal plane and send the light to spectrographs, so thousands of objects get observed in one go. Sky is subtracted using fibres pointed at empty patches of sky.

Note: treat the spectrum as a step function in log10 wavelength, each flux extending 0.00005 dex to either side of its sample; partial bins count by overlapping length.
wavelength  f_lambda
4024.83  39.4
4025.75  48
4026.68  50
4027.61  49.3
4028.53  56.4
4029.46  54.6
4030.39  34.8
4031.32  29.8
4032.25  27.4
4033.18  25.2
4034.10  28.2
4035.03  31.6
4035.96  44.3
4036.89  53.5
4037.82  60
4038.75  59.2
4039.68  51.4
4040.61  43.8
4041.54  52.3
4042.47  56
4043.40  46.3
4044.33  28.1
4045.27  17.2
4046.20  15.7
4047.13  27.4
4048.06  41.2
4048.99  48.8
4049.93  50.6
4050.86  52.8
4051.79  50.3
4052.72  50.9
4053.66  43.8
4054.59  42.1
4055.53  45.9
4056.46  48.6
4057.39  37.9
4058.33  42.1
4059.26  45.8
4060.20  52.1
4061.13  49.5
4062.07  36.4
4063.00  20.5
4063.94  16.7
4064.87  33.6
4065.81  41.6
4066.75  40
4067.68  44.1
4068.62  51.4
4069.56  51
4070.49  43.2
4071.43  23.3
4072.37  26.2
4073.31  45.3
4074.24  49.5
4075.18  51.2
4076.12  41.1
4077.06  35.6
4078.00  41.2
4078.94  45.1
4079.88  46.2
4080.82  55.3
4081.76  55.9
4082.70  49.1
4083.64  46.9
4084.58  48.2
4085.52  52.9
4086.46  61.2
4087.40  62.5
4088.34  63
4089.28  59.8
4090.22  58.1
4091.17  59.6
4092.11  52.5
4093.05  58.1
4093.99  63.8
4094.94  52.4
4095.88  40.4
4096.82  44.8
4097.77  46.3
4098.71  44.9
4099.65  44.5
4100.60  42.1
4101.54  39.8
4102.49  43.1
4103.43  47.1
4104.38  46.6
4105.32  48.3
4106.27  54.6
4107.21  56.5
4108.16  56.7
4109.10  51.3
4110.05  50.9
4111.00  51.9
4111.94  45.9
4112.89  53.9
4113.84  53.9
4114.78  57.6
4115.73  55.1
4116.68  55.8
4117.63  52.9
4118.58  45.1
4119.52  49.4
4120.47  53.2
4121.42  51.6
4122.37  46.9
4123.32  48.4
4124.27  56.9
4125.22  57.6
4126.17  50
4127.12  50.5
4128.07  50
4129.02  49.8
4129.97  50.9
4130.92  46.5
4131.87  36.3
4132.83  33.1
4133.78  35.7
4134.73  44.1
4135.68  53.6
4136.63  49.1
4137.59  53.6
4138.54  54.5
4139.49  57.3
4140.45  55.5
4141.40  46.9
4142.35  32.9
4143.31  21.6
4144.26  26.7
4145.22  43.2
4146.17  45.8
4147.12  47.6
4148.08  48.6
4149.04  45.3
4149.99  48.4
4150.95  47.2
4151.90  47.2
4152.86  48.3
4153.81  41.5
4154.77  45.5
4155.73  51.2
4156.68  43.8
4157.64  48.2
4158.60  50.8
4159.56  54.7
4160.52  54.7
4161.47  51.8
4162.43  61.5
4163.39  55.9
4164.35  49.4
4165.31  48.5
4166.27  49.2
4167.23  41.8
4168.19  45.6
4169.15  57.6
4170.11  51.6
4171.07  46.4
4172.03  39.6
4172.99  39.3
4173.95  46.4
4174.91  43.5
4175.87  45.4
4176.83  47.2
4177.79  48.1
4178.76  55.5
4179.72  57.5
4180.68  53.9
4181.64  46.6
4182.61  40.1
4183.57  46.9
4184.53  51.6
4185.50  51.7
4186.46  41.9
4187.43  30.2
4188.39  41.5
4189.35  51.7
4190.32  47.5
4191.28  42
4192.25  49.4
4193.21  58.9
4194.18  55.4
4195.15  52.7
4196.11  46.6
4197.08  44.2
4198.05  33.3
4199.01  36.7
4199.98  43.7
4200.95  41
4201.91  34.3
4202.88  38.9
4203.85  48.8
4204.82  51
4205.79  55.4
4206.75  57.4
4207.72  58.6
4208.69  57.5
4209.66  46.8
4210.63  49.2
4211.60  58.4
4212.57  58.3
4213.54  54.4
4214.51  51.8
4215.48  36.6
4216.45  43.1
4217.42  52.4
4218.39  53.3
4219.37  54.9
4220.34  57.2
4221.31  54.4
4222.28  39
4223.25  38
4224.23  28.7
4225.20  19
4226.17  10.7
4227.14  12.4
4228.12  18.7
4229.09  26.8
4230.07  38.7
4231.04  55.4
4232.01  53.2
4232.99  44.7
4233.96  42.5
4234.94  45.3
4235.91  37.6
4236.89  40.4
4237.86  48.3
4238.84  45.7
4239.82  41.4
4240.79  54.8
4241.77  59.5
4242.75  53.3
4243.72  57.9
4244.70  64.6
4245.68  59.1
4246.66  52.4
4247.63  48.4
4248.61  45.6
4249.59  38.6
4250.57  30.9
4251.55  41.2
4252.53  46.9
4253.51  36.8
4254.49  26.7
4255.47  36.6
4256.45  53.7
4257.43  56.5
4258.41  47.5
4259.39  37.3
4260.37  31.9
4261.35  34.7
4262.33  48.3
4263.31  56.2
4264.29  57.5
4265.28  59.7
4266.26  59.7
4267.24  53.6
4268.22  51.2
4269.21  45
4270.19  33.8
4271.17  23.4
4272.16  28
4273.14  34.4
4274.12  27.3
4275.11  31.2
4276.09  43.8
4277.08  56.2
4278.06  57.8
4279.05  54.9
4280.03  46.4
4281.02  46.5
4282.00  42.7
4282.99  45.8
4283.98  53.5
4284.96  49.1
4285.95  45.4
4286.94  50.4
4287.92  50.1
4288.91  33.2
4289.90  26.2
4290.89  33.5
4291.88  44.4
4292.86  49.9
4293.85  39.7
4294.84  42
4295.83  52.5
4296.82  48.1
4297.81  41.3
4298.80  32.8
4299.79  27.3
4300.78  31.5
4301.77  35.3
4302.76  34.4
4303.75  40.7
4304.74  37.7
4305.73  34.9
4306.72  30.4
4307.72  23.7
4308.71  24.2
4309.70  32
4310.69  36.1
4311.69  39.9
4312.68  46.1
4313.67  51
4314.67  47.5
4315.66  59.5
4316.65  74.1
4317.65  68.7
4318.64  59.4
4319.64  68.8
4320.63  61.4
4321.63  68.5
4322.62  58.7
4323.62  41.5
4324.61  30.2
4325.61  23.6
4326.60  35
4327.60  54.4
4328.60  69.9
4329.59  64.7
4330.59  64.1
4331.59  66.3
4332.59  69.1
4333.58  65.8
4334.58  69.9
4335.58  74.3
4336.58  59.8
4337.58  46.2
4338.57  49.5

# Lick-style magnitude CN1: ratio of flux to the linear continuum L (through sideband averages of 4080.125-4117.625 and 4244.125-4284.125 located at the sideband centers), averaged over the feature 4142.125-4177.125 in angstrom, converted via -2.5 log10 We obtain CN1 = 0.07 mag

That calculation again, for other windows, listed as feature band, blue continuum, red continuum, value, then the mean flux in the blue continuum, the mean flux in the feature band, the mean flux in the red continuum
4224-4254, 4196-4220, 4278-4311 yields 0.08 mag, 48.3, 42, 40.2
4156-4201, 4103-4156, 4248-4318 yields -0.03 mag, 48.3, 47.8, 42.7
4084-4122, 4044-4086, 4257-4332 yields -0.22 mag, 41.9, 51.9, 45.3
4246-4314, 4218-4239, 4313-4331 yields 0.14 mag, 39.1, 41.8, 55.5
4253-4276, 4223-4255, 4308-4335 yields 0.07 mag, 41.4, 42.3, 53.5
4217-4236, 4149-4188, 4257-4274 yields 0.17 mag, 48.1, 39.1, 44.2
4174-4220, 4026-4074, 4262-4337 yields -0.08 mag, 41.6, 48.2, 47.1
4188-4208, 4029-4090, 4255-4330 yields -0.06 mag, 43.6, 47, 44.8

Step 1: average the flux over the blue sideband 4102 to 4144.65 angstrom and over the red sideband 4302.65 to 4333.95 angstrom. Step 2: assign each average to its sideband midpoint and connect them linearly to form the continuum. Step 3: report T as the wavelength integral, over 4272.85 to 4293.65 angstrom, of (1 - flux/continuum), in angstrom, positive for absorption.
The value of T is 2.3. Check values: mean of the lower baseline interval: 48.7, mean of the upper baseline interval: 49.6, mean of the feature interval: 44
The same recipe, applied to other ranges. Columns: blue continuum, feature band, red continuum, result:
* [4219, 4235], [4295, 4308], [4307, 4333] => 3.18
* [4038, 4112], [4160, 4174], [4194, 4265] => -1.20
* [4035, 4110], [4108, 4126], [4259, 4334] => -2.43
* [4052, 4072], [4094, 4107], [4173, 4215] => -1.07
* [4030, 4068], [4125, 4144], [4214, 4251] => -1.84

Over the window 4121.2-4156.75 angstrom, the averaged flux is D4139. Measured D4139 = 46.4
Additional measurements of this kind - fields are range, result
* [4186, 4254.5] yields 45.1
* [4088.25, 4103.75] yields 50.3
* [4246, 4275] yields 42.8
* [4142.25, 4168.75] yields 46.5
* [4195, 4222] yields 48.9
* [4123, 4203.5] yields 46.9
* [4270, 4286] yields 42.5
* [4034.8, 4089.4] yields 44.5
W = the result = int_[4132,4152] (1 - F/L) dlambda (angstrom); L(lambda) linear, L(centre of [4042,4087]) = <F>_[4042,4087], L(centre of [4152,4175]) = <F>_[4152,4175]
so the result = 1.2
